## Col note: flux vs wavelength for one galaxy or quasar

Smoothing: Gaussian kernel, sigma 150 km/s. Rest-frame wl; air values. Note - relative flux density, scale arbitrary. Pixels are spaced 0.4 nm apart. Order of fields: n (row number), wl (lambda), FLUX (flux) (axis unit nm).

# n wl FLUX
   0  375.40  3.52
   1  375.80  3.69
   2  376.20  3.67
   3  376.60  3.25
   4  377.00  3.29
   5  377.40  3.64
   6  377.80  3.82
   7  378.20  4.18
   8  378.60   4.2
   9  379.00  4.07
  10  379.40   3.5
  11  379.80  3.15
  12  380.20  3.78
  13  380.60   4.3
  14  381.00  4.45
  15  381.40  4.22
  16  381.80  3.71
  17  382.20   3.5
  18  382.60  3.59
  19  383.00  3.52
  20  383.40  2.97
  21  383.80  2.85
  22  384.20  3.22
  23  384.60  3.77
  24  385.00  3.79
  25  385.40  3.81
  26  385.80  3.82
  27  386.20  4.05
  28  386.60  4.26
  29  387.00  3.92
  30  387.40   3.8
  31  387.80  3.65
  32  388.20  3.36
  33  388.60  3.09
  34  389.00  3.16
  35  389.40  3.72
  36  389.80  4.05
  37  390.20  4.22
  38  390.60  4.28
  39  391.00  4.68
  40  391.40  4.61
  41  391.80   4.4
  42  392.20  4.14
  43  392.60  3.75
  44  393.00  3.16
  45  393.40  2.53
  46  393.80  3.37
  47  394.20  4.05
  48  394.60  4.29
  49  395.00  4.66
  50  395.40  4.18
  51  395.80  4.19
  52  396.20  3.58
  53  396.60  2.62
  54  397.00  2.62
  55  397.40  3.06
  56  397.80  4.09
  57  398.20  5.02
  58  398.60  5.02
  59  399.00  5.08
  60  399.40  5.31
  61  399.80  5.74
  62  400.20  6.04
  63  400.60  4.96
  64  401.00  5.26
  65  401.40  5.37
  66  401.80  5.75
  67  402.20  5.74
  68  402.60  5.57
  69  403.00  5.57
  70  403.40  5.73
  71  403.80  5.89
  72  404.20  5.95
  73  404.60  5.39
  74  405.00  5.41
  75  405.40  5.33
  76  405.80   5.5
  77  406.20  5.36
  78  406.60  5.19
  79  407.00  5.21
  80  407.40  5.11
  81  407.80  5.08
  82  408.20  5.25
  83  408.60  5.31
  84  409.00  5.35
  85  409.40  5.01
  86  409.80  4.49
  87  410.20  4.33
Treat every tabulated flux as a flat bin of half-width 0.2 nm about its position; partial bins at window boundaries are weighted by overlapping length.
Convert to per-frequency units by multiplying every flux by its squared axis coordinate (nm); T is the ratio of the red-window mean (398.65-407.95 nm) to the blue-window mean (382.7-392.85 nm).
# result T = 1.55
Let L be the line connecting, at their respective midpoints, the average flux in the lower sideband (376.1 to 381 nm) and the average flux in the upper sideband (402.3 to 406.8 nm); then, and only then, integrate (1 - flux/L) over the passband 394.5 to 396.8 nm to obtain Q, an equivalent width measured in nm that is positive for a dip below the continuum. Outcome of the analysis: 0.48 nm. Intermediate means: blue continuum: 3.77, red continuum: 5.54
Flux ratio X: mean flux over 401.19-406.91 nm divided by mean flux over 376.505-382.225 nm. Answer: 1.5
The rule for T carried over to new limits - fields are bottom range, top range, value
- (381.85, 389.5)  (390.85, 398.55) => 1.13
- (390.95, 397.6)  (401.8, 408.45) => 1.54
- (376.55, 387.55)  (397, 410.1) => 1.56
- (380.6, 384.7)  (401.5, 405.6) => 1.73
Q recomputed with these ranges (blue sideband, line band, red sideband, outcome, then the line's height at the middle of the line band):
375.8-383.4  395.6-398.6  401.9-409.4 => 0.733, 4.88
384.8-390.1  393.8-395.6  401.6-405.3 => 0.163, 4.61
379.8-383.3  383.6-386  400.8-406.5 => 0.313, 4.07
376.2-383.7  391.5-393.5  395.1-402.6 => 0.297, 4.35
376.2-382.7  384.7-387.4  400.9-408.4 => 0.193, 4.23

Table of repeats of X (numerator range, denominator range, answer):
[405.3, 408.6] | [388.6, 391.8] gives 1.29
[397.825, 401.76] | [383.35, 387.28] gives 1.44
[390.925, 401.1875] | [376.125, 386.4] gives 1.15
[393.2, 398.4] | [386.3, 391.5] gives 0.95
